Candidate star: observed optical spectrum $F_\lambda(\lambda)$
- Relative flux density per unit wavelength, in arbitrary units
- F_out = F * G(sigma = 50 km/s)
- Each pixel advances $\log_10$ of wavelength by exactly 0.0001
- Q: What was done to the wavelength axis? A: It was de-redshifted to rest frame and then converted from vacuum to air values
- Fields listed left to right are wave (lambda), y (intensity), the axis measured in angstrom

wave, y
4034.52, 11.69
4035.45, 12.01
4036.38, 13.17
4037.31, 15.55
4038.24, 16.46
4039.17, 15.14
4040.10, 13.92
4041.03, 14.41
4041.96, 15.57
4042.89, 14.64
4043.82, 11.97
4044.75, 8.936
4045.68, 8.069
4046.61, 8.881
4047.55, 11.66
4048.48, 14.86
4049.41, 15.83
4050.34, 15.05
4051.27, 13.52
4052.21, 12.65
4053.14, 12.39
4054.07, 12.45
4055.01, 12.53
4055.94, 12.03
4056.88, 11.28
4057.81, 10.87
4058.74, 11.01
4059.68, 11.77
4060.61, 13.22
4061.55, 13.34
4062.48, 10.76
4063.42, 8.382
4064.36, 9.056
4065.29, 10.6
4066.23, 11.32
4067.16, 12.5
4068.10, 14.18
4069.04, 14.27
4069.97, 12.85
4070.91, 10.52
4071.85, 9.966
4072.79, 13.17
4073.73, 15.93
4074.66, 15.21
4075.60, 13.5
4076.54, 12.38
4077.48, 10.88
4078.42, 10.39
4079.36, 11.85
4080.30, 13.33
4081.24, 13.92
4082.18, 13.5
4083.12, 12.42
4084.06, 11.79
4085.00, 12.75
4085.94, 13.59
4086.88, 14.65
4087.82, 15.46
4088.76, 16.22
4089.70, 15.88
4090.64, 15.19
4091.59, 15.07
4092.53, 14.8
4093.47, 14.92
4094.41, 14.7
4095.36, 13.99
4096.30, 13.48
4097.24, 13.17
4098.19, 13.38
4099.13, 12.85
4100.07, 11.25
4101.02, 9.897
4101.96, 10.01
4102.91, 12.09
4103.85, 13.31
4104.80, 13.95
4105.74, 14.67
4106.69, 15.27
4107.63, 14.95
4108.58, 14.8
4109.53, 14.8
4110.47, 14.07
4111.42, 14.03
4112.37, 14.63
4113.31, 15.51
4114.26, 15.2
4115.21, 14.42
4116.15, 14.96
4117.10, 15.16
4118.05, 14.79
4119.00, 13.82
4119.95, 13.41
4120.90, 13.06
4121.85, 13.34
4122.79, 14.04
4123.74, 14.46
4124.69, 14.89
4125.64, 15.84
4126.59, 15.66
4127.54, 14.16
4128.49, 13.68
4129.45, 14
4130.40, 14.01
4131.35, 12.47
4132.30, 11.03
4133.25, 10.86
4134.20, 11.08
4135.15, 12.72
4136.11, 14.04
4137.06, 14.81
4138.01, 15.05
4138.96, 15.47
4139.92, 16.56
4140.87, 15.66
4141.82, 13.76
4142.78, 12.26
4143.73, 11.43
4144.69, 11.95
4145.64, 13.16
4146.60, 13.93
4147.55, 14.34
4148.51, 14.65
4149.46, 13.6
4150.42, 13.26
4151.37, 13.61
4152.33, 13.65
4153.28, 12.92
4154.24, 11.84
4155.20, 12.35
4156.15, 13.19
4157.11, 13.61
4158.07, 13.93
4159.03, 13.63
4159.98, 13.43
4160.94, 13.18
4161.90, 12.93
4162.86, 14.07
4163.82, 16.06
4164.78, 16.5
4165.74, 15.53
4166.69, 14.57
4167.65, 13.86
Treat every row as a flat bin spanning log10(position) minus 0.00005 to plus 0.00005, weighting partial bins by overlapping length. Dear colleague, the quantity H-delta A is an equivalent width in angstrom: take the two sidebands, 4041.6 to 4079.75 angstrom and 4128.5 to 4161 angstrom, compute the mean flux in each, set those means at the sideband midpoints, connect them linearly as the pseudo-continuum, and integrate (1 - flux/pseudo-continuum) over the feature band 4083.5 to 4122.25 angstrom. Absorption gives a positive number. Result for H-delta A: -3.6 angstrom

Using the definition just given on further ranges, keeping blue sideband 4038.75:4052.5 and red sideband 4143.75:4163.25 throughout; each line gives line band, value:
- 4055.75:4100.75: 0.83 angstrom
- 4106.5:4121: -1.52 angstrom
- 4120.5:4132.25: -0.71 angstrom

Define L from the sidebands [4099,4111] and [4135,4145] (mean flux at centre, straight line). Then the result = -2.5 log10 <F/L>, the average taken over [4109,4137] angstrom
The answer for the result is -0.02 mag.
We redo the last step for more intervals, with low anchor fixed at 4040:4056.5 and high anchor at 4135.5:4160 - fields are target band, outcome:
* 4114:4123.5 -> -0.06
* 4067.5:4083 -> 0.01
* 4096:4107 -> 0.04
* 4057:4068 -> 0.14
